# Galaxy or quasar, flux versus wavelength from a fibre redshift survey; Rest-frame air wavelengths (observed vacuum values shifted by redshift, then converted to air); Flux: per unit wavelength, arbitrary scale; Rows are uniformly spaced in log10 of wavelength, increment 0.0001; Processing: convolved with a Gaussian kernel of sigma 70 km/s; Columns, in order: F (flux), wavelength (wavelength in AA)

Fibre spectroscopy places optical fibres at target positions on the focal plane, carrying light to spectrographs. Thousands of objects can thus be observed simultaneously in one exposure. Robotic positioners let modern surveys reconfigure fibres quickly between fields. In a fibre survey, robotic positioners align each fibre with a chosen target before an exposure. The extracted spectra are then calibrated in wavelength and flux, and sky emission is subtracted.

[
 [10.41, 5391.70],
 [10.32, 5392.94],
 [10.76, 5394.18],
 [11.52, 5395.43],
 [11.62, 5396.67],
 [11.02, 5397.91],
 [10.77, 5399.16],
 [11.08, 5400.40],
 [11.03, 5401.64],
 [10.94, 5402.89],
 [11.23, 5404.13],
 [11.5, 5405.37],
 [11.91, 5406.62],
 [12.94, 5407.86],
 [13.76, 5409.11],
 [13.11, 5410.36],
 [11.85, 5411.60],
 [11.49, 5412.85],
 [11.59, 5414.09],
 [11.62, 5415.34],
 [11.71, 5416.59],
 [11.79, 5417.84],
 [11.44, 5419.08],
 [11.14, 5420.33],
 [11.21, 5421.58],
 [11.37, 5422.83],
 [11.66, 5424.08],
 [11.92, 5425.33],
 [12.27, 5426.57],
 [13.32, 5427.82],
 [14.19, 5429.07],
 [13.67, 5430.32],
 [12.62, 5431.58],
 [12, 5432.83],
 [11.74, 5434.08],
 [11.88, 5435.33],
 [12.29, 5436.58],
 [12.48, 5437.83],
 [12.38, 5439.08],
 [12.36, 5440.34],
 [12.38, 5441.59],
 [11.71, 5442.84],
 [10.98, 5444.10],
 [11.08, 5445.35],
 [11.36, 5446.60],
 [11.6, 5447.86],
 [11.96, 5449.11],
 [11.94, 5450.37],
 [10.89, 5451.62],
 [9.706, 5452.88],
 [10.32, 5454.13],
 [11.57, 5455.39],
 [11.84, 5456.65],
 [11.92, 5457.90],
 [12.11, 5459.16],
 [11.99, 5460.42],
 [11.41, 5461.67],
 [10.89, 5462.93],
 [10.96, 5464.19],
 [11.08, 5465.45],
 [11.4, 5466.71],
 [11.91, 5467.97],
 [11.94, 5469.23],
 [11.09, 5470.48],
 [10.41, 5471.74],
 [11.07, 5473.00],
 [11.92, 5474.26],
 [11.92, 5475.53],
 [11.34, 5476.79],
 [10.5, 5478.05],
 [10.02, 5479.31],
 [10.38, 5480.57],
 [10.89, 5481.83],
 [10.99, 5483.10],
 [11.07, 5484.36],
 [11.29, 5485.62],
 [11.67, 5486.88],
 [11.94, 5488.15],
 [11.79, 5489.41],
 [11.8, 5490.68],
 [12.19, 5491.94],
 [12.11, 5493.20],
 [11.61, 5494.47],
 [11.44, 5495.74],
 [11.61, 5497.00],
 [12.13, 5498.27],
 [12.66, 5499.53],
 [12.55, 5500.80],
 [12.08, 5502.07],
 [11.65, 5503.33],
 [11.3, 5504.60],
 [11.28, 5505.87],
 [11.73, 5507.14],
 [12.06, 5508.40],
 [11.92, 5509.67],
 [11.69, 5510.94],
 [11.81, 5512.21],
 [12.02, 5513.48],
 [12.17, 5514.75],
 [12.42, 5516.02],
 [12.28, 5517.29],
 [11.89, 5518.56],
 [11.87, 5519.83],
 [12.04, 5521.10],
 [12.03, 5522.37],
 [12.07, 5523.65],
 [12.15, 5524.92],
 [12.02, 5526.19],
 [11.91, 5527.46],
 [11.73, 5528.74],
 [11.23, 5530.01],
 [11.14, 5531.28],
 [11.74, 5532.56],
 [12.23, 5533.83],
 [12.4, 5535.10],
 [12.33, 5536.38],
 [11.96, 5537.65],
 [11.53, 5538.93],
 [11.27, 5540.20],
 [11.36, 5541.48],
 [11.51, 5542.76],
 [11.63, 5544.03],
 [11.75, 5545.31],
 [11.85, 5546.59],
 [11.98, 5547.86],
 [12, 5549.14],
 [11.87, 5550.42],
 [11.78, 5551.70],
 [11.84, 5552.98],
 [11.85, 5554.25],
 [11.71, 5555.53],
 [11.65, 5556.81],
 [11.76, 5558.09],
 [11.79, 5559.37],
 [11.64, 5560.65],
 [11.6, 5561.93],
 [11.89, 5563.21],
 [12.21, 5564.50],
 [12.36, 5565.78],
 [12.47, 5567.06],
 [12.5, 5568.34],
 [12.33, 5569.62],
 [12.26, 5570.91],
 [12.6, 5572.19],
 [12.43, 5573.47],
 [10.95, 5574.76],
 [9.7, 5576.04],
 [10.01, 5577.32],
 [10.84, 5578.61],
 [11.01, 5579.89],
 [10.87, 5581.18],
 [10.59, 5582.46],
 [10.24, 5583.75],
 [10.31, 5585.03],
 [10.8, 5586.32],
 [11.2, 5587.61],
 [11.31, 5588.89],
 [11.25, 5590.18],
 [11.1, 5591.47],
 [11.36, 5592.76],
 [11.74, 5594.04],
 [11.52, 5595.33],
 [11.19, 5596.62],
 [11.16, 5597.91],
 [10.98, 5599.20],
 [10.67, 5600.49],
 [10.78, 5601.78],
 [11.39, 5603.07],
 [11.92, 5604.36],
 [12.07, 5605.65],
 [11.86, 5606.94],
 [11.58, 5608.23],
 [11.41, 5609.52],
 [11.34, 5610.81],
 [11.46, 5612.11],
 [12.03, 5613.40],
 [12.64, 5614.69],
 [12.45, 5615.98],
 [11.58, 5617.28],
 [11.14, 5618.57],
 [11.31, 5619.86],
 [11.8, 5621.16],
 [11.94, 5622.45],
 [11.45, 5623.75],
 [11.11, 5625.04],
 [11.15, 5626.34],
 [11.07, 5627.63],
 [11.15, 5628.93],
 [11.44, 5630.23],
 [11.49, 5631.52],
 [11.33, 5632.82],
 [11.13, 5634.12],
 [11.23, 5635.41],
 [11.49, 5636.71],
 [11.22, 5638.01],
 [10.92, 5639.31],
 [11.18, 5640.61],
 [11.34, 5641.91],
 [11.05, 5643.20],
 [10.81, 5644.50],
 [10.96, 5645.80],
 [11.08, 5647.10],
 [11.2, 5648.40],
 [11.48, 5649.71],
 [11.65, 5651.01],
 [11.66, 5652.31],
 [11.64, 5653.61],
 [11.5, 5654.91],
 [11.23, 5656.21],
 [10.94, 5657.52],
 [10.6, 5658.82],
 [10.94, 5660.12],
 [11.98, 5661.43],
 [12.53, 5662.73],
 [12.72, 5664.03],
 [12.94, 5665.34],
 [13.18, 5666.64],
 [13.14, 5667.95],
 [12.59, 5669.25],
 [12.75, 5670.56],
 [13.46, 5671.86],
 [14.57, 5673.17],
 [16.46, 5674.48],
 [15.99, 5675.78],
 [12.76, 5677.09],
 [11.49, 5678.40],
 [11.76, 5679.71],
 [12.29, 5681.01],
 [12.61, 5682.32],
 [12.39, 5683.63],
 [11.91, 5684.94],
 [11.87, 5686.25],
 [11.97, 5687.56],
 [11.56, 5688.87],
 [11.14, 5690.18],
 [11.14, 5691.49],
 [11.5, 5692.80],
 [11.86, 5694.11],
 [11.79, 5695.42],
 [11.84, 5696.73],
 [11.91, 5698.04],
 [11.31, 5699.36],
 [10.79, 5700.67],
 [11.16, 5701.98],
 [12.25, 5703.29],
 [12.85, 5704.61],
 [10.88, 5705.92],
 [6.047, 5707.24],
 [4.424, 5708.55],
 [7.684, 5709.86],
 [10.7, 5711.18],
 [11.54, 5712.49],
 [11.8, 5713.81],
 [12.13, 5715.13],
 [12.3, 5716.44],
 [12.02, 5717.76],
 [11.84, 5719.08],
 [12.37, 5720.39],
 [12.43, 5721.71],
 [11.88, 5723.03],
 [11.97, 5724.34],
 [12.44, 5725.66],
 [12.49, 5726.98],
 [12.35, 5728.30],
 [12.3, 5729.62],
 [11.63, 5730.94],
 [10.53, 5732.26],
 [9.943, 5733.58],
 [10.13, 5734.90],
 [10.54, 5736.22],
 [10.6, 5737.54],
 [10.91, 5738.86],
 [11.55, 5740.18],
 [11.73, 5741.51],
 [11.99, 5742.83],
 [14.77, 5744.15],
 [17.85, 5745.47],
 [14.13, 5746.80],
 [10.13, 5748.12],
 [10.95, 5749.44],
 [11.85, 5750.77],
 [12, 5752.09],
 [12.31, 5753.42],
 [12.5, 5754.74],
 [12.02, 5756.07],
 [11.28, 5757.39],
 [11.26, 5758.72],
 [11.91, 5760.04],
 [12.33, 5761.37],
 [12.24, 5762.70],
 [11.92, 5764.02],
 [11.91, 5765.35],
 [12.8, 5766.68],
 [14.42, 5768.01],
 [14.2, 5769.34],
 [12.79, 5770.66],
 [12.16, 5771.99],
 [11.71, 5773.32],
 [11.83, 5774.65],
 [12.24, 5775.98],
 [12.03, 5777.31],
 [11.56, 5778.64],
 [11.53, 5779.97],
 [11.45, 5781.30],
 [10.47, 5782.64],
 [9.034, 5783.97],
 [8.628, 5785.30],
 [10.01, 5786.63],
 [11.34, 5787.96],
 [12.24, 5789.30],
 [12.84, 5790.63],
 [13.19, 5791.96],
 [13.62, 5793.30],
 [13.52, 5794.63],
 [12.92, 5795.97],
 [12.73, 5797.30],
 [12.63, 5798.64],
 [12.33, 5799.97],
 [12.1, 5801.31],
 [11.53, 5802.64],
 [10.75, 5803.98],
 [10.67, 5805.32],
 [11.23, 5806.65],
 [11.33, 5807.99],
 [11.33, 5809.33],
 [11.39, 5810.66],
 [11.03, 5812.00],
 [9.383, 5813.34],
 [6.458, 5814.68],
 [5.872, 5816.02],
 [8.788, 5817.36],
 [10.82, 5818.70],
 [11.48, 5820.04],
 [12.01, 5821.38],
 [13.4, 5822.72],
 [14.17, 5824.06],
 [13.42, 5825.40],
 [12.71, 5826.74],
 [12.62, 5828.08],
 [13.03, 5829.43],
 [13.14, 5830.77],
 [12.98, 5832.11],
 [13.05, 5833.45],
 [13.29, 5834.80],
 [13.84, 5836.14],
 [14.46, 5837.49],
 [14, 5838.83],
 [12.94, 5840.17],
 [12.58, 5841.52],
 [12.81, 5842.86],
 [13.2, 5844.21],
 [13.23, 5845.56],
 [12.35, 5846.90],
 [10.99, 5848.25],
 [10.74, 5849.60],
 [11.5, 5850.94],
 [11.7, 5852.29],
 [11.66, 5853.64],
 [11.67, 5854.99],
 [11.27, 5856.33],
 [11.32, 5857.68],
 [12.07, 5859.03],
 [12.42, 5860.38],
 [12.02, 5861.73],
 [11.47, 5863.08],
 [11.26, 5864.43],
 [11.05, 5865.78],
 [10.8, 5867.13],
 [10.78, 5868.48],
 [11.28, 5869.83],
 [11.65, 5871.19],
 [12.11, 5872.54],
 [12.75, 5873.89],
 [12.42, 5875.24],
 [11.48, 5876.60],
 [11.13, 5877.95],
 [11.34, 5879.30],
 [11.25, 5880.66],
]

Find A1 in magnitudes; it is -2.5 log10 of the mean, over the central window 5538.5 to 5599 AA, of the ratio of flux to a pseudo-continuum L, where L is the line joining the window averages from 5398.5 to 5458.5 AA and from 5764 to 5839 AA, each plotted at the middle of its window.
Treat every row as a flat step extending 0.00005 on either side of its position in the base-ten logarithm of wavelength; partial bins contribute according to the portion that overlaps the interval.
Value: 0.03 mag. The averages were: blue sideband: 11.8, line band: 11.5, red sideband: 11.9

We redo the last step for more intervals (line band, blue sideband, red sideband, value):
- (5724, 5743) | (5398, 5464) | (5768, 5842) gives 0.05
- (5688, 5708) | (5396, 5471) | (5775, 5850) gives 0.06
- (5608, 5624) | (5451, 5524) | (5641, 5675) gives 0.02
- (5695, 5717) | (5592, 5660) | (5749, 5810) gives 0.10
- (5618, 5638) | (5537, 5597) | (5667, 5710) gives 0.03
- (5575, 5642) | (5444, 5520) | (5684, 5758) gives 0.03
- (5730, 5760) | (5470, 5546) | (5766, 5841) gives 0.00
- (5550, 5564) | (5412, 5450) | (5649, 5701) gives 0.03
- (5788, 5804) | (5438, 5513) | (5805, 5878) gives -0.07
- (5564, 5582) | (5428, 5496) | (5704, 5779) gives 0.01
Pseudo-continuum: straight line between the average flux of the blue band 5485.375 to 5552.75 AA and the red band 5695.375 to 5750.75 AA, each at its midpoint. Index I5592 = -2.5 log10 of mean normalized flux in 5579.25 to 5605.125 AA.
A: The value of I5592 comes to 0.06 mag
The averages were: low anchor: 11.9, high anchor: 11.5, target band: 11.1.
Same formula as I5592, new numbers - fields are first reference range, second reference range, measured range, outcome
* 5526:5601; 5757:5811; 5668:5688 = -0.113 mag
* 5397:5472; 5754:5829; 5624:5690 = -0.021 mag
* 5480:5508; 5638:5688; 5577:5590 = 0.111 mag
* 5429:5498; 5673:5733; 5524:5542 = -0.018 mag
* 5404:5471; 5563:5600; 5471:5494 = 0.036 mag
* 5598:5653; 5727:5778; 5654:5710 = -0.010 mag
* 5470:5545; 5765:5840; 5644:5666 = 0.025 mag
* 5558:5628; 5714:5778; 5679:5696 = 0.003 mag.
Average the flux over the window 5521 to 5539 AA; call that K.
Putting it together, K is 11.9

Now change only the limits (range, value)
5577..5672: 11.4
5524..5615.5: 11.6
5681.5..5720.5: 11.2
